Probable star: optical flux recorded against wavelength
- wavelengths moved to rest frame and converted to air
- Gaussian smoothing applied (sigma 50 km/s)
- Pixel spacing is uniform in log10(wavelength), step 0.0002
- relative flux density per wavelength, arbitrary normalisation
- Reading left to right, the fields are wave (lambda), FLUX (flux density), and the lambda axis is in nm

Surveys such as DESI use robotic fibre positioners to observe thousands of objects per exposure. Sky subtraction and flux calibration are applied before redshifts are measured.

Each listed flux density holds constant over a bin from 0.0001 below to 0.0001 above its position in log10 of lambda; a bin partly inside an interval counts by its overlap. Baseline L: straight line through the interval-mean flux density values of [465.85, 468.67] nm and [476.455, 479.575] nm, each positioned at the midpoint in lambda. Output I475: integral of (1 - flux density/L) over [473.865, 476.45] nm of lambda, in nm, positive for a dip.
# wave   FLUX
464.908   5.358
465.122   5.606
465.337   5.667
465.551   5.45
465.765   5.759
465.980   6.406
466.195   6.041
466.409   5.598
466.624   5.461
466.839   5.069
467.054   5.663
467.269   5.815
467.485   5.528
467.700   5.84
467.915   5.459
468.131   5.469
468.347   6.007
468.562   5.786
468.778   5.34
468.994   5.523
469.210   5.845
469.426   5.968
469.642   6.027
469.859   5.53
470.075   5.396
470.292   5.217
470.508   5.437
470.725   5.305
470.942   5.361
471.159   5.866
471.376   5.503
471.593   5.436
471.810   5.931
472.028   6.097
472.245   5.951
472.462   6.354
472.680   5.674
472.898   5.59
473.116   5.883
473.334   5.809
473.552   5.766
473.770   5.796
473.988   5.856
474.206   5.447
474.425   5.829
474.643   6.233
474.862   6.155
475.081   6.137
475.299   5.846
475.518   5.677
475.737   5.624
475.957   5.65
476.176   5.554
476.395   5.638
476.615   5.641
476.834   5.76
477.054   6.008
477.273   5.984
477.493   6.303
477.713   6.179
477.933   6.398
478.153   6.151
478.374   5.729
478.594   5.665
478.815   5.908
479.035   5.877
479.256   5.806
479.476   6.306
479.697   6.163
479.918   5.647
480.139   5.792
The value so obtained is 0.04 nm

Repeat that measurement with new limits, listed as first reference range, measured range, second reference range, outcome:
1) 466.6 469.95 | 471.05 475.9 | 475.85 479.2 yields -0.04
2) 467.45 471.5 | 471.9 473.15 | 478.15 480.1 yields -0.05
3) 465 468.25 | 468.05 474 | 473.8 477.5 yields 0.04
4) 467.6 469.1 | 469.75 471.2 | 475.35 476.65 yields 0.05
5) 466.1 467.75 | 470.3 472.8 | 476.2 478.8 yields 0.03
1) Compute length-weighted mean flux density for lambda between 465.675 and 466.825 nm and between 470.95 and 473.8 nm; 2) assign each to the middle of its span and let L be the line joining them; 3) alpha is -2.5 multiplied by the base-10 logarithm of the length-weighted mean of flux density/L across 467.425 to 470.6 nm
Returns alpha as 0.03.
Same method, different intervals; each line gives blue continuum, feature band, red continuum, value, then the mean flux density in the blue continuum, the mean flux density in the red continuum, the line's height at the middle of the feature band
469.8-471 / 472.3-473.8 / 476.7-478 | -0.04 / 5.37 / 6.09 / 5.64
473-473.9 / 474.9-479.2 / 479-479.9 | 0.01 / 5.81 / 6.01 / 5.93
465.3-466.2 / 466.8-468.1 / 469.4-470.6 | 0.03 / 5.86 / 5.57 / 5.75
